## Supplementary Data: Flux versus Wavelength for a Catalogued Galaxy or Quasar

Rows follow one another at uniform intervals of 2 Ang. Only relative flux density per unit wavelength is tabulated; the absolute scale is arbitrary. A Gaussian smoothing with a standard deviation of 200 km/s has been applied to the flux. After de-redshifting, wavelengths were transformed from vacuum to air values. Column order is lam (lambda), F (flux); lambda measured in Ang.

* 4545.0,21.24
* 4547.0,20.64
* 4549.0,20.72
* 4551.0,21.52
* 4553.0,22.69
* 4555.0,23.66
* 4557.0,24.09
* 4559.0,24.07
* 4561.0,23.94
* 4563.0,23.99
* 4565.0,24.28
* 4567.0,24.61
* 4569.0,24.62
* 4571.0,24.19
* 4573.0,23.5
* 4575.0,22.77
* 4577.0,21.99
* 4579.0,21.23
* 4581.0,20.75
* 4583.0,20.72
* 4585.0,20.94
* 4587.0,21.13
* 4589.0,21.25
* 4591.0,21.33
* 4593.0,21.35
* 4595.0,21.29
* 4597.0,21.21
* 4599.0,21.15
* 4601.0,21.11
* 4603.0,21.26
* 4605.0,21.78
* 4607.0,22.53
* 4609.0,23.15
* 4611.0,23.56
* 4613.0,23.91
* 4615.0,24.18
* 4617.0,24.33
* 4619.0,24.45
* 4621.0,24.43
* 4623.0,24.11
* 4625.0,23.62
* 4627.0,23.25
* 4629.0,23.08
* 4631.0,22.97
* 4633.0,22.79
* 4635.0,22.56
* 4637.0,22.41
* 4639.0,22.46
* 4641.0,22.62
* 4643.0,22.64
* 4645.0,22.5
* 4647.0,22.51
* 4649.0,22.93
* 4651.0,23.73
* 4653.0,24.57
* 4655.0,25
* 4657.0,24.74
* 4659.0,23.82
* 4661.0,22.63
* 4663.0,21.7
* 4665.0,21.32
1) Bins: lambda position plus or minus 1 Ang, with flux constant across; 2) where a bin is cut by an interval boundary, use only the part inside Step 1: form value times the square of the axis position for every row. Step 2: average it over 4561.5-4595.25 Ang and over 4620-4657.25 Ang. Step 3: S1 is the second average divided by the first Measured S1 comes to 1.07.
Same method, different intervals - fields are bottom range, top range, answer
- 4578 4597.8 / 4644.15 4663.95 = 1.14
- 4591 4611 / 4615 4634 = 1.10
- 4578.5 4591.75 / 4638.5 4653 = 1.12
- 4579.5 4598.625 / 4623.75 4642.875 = 1.10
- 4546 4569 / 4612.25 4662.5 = 1.05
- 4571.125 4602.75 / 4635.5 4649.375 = 1.07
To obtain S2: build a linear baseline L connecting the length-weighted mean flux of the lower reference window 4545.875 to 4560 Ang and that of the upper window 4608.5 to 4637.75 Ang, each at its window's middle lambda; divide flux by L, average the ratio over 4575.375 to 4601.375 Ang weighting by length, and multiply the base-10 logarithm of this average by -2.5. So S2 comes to 0.09 mag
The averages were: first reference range 22.5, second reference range 23.5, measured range 21.2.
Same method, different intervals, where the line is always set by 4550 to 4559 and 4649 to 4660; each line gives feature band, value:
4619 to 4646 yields 0.04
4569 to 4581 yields 0.03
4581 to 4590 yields 0.12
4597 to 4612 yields 0.08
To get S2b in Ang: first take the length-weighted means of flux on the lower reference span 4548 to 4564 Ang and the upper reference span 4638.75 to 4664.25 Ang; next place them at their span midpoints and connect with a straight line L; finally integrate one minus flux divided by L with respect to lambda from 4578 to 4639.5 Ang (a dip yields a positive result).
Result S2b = 2.0 Ang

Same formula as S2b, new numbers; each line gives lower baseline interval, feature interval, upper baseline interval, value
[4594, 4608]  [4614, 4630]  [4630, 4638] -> -1.2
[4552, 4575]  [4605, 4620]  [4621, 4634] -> -0.1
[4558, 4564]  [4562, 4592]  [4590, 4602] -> 0.4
